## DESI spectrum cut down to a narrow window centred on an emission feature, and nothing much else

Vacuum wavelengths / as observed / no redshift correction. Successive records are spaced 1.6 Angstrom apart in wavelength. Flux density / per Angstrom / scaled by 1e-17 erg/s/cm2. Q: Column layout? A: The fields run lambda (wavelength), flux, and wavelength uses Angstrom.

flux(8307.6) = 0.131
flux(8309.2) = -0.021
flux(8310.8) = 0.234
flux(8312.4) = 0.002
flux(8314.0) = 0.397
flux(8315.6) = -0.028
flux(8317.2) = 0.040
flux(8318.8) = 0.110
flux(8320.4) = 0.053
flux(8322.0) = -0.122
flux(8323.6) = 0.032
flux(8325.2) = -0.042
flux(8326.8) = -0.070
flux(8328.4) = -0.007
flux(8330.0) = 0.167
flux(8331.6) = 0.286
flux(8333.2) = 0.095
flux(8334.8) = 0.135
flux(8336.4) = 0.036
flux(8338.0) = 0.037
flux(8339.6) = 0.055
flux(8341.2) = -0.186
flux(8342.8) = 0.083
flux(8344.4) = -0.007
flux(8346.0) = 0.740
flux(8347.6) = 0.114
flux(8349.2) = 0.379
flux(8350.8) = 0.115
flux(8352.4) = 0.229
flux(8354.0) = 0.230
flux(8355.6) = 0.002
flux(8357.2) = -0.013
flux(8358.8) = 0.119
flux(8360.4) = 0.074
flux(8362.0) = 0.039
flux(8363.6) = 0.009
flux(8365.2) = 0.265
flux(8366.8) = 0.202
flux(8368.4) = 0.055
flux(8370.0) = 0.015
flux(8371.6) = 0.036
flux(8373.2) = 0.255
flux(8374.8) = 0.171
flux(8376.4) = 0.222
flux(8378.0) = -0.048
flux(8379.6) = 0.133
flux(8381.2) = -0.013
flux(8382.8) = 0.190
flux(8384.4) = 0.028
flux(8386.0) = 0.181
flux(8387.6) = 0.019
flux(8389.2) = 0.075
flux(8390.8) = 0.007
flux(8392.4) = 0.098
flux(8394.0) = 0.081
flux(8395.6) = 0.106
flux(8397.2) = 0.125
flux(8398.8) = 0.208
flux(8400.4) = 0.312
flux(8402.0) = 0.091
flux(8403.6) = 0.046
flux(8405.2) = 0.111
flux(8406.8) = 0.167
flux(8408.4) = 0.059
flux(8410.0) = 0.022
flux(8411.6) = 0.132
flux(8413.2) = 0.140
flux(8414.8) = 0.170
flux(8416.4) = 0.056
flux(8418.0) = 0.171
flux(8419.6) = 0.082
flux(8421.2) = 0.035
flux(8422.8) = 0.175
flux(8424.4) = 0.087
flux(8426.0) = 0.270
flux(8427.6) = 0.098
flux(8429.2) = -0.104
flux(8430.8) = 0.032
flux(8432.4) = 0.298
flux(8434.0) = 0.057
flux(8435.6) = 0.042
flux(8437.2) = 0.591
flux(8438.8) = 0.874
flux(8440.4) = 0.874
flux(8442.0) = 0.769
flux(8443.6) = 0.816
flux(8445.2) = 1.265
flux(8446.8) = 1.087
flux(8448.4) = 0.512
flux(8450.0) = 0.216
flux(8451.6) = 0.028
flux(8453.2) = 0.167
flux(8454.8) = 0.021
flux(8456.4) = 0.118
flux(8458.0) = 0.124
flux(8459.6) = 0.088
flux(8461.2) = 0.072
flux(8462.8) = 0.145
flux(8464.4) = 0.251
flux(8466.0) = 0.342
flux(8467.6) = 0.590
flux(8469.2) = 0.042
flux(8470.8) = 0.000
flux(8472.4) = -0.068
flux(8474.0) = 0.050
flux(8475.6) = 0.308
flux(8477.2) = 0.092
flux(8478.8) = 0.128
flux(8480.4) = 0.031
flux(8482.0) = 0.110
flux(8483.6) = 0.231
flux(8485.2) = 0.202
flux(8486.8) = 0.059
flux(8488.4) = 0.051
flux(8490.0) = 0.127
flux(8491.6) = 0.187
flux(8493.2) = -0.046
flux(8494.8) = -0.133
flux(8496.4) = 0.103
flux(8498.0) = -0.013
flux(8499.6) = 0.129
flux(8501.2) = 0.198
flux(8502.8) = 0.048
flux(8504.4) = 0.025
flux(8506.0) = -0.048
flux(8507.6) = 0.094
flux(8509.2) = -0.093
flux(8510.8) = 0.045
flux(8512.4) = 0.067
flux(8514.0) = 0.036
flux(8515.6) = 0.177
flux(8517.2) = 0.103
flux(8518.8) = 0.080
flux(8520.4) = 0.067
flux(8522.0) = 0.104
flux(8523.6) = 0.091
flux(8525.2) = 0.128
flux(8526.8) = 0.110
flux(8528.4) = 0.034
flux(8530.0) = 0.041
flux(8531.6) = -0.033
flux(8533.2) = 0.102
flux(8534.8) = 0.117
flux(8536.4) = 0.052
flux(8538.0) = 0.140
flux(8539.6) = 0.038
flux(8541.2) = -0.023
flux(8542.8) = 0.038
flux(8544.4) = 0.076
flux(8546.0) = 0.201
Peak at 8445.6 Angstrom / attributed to [O II]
